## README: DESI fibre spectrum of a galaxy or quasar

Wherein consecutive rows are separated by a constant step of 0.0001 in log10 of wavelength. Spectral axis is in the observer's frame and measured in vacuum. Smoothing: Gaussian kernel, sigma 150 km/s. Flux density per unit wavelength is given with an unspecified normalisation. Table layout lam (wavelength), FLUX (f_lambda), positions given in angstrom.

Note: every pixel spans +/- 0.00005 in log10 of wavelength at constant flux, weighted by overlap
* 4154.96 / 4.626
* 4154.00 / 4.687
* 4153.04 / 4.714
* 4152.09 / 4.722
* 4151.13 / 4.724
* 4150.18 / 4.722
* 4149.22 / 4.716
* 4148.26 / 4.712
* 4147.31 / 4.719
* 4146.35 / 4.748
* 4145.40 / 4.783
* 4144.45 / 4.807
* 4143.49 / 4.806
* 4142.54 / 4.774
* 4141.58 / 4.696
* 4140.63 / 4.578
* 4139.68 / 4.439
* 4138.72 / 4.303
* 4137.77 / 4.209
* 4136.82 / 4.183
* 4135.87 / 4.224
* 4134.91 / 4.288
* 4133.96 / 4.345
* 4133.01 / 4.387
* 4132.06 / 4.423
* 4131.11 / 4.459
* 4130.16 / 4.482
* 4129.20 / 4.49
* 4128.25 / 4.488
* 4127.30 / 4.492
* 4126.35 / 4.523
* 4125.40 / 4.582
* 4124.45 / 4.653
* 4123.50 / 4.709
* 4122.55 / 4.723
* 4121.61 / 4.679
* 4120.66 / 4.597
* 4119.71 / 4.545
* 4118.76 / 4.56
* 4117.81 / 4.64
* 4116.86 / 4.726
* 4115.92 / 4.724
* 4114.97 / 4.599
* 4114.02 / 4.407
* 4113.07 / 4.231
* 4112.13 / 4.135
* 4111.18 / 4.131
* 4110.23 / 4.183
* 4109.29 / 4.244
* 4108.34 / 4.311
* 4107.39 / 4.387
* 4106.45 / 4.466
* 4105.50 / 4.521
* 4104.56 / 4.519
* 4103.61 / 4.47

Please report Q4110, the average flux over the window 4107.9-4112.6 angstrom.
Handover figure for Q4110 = 4.2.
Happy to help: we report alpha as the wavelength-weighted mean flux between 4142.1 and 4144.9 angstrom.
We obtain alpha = 4.79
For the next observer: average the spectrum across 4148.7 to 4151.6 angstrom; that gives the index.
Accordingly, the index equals 4.71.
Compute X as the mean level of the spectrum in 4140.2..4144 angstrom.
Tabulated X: 4.71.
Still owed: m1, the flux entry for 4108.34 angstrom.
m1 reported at 4.311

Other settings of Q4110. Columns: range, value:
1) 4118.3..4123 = 4.63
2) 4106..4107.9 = 4.43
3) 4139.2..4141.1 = 4.51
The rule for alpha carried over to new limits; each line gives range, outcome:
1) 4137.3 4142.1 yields 4.44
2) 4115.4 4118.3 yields 4.7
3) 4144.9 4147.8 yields 4.76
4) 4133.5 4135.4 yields 4.3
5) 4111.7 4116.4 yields 4.43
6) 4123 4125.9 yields 4.65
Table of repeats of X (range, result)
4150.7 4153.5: 4.72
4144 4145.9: 4.82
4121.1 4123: 4.72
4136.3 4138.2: 4.21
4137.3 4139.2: 4.25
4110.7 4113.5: 4.17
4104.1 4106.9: 4.5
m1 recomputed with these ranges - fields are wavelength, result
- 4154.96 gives 4.626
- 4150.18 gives 4.722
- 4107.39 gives 4.387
